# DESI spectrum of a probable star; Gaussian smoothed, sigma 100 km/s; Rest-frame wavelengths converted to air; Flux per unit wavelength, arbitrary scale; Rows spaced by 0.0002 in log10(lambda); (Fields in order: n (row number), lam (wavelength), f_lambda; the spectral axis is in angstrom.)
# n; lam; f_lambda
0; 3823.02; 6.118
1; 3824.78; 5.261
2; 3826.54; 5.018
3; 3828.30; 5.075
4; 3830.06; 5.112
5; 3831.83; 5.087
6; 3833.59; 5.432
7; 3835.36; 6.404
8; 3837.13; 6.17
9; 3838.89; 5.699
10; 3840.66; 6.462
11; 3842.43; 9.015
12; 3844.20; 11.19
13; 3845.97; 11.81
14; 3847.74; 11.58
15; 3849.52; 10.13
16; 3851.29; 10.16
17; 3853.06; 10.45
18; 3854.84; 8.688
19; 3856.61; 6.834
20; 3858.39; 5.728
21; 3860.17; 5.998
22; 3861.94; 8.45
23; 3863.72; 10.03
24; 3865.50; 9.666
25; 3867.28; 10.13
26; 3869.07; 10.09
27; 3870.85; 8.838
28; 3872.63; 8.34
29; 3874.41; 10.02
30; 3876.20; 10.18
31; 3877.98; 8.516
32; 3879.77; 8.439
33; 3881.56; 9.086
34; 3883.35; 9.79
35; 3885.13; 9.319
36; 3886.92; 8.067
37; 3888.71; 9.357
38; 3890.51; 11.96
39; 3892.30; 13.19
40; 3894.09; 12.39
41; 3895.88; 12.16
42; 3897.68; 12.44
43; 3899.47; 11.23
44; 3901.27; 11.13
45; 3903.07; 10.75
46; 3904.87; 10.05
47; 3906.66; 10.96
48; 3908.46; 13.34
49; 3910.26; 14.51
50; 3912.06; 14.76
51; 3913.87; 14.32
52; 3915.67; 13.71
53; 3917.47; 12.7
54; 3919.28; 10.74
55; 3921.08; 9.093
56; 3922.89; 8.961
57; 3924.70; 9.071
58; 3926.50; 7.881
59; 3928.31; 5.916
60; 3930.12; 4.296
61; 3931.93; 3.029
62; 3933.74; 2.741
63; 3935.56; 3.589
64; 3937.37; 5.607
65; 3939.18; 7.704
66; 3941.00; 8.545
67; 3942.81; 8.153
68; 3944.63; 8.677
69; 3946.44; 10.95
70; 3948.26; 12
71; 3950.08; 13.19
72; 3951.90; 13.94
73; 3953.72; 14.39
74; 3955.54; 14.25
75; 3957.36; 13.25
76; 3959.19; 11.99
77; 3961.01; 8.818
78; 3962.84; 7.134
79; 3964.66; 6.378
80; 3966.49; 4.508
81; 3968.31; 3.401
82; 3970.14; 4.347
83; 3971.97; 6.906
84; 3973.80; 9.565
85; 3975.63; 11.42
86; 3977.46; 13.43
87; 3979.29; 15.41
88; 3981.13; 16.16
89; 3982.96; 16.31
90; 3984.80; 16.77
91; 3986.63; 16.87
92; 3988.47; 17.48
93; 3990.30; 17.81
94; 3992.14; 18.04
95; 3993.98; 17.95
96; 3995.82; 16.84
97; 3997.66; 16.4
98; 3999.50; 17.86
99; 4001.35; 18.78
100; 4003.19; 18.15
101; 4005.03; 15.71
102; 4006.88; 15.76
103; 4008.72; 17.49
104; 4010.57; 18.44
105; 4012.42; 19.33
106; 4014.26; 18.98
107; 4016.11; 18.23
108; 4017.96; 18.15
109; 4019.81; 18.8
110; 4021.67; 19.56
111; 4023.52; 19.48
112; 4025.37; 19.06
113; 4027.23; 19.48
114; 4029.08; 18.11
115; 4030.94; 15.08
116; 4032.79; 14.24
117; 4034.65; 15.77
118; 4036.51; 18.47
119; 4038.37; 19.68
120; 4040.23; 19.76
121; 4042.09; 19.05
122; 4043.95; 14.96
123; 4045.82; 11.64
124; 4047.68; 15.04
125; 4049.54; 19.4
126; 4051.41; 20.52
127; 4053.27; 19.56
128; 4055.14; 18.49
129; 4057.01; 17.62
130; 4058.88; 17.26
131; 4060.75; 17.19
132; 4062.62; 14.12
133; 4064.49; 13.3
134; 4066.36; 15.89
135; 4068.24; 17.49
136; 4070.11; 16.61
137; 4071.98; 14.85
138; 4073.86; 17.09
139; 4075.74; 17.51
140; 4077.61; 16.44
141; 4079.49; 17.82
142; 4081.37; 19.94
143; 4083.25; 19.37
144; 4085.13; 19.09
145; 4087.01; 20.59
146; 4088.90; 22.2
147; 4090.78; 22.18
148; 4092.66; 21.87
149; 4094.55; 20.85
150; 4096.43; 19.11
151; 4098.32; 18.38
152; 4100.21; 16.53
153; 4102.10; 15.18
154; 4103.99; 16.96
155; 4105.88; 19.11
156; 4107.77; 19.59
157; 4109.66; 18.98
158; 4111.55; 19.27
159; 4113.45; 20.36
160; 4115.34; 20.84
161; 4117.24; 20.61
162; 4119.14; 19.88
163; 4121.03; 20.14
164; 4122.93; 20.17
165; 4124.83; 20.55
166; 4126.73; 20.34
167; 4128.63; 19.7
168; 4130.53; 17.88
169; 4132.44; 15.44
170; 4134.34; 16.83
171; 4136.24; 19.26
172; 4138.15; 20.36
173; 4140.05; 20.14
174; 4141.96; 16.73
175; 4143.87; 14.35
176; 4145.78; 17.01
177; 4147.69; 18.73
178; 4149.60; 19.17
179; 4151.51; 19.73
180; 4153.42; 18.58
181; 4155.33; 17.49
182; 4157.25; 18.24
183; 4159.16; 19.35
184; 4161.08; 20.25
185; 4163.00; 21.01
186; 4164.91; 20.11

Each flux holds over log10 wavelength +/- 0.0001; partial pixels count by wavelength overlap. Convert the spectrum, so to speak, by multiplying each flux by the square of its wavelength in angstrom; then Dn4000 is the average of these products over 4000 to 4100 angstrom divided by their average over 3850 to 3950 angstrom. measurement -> 2.03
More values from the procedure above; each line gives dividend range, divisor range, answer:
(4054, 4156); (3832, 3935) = 2.18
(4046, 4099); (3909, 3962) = 1.96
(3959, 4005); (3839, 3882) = 1.55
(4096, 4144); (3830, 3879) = 2.52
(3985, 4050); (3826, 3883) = 2.30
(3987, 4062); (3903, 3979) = 1.94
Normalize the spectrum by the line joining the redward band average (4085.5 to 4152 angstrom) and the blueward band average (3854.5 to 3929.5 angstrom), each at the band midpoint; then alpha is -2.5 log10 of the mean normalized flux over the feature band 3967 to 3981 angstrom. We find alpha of 0.38 mag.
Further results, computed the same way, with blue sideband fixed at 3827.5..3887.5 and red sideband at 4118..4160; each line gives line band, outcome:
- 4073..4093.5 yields -0.170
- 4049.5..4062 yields -0.178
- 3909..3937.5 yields 0.192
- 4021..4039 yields -0.212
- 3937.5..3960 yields 0.053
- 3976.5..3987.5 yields -0.216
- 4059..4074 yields 0.013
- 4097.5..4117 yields -0.065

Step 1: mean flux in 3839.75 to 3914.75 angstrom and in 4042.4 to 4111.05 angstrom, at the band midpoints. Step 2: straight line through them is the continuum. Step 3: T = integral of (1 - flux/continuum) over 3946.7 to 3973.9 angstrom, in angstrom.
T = 7.52 angstrom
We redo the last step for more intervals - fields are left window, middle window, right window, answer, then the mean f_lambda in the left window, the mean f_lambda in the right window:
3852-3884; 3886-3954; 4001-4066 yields 7.7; 8.85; 17.5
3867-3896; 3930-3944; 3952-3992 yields 7.0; 9.93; 11.9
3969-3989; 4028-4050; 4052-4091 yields -0.9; 13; 17.8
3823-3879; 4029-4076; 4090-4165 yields -2.4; 8.09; 19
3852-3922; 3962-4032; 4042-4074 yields -3.6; 10.4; 16.6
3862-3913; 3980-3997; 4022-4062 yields -2.1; 10.6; 17.6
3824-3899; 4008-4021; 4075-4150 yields -3.0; 8.78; 19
